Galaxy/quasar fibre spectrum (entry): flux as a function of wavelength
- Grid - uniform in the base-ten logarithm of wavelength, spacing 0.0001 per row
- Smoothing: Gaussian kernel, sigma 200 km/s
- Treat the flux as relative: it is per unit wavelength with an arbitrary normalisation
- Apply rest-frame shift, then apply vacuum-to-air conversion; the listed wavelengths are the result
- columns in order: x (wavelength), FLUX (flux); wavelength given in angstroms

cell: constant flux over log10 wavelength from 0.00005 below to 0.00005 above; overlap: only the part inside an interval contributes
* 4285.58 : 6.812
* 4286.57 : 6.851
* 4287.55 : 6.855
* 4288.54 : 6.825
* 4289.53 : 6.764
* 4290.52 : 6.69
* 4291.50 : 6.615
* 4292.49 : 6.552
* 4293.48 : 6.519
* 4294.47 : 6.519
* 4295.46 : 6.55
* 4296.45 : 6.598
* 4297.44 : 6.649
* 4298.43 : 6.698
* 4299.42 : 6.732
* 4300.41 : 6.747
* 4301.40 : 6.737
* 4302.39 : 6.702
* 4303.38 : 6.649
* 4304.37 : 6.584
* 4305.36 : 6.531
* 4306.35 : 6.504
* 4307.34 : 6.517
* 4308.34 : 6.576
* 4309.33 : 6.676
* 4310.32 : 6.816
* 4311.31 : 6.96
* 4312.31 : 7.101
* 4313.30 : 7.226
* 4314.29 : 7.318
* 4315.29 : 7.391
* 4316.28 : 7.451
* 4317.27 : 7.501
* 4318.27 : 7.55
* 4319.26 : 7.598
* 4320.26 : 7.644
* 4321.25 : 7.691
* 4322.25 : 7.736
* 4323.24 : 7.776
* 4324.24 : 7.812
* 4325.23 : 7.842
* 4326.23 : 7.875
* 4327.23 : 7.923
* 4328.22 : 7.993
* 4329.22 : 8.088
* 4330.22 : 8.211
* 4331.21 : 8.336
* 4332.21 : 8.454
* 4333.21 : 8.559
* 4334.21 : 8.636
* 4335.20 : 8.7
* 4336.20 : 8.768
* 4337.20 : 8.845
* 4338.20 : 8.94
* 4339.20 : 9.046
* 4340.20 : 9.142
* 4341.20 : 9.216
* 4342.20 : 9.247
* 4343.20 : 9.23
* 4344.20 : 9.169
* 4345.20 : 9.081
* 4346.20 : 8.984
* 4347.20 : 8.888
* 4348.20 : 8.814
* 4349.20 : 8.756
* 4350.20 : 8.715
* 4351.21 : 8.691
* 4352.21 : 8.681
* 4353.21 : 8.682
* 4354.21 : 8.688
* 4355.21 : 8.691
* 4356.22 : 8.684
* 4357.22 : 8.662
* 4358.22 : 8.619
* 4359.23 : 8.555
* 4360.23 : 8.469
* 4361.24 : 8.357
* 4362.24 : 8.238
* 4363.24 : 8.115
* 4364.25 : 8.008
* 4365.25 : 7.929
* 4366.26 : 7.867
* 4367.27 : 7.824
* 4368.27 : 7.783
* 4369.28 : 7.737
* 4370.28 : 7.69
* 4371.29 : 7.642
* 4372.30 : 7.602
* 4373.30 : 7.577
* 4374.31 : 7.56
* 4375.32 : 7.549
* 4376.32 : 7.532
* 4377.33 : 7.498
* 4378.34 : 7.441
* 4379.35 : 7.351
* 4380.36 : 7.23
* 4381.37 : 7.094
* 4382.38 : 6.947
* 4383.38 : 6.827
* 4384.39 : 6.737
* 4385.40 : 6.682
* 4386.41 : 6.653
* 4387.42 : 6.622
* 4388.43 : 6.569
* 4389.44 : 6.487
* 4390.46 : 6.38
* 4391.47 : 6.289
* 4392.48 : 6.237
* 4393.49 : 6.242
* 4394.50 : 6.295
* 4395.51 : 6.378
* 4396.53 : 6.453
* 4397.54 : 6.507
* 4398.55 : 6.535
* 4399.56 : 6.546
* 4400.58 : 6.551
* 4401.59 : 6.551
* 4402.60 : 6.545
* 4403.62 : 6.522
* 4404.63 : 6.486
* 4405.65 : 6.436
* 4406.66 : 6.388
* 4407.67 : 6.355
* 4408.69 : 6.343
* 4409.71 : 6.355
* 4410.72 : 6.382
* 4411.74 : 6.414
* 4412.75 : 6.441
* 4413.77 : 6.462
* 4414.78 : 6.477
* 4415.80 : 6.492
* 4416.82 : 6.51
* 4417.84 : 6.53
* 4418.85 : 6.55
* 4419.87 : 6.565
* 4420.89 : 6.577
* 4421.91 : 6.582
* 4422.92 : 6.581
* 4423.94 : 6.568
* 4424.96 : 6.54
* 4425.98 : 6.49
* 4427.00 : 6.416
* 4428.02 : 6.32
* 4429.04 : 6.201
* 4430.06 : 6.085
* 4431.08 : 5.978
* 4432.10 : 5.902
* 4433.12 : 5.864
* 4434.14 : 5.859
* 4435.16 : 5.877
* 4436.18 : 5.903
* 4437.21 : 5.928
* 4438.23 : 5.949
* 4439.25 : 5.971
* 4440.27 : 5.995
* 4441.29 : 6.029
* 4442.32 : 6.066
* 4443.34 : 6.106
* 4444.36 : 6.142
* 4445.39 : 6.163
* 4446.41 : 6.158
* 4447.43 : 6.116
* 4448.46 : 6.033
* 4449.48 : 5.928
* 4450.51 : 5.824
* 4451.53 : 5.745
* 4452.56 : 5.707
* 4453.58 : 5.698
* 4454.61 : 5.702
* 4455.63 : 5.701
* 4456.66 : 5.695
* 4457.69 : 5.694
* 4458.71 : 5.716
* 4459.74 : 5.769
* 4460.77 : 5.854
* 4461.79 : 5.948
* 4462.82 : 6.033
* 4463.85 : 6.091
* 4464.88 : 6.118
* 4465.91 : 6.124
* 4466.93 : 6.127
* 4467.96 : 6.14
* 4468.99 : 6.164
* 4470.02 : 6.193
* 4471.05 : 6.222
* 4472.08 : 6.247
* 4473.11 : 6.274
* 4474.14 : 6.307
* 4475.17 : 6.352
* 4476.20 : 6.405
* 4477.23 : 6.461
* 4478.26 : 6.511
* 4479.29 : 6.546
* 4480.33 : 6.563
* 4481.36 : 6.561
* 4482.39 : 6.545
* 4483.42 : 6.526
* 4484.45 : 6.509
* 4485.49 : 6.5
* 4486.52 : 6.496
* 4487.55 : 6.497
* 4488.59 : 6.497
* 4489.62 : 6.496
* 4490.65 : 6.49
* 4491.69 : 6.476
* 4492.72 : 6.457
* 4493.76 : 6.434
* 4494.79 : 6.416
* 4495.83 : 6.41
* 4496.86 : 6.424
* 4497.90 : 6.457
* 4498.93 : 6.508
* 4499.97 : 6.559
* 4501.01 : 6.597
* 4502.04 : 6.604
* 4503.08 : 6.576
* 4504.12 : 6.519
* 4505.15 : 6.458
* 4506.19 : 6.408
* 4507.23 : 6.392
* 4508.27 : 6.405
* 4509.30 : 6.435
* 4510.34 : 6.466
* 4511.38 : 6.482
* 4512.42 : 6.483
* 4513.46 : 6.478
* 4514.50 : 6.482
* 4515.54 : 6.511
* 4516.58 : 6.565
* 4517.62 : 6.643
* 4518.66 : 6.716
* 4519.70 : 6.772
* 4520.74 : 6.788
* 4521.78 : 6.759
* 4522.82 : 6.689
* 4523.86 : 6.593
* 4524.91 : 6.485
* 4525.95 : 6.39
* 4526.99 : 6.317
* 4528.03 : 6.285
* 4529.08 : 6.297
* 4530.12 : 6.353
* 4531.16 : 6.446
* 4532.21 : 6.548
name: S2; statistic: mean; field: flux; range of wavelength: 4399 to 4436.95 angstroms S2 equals 6.36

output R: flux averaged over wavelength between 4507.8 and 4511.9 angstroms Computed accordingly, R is 6.45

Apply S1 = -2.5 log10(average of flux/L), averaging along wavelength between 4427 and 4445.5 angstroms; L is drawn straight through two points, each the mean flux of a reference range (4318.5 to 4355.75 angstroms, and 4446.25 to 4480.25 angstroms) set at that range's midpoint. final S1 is 0.095 mag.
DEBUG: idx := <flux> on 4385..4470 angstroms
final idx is 6.22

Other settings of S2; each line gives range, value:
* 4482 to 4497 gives 6.48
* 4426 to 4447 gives 6.06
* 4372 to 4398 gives 6.87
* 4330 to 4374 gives 8.51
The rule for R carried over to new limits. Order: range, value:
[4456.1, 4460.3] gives 5.71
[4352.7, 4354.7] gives 8.71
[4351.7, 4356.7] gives 8.69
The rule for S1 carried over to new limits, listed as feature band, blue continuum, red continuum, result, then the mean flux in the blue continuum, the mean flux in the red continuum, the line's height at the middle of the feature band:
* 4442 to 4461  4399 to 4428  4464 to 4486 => 0.09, 6.48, 6.35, 6.4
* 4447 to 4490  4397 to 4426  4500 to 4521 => 0.06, 6.49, 6.54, 6.52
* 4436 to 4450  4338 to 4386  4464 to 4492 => 0.15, 8.17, 6.38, 6.92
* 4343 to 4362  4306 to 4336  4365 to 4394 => -0.19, 7.63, 7.15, 7.37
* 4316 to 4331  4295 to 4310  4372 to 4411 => -0.17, 6.63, 6.73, 6.66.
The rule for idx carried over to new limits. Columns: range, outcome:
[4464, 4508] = 6.42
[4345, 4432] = 7.17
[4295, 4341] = 7.54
